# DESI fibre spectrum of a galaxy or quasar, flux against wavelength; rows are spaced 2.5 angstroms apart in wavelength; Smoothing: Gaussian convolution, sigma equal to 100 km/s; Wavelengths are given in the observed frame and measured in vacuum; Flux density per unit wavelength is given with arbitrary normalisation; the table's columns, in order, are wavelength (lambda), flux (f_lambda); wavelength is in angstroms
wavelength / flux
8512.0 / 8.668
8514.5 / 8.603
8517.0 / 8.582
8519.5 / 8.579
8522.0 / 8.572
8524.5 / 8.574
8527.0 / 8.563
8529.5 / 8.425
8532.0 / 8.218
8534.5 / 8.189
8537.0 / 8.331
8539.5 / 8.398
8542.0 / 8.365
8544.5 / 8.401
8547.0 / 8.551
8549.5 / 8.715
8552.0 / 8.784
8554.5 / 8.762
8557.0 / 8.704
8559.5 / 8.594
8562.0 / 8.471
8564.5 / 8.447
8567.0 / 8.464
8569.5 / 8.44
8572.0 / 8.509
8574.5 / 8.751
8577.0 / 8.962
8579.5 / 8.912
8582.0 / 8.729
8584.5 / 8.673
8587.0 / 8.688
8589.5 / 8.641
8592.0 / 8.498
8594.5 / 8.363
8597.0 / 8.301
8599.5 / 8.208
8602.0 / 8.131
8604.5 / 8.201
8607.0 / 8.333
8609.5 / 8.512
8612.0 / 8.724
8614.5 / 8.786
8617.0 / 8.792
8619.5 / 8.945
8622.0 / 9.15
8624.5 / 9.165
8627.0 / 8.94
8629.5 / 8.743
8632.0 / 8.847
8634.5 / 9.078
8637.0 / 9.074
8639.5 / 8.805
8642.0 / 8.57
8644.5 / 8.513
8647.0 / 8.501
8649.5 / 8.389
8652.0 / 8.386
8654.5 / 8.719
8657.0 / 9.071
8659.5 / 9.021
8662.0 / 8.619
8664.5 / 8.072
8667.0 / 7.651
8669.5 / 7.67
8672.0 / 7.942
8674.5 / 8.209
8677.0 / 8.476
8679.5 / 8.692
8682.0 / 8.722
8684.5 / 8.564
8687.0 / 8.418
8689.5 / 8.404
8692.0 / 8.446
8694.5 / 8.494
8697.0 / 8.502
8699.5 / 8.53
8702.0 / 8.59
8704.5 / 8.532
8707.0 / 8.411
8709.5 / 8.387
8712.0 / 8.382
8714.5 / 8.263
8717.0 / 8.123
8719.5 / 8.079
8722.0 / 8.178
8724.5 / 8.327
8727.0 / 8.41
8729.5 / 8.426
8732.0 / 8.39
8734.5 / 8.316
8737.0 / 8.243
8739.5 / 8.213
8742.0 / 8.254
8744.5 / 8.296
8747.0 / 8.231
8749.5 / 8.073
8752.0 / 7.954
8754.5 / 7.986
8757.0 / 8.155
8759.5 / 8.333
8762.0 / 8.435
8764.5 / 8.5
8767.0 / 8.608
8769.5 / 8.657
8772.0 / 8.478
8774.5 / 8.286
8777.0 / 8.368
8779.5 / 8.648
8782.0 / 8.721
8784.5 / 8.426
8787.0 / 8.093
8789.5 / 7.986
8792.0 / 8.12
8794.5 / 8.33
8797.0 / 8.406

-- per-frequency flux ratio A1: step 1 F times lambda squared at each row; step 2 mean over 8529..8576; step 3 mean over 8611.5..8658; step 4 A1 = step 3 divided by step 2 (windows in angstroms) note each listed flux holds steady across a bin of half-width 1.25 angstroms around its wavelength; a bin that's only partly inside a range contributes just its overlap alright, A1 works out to 1.05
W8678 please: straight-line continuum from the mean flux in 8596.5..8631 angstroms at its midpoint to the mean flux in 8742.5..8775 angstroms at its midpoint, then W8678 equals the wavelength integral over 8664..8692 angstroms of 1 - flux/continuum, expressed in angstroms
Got 0.7 angstroms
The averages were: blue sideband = 8.65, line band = 8.27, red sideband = 8.31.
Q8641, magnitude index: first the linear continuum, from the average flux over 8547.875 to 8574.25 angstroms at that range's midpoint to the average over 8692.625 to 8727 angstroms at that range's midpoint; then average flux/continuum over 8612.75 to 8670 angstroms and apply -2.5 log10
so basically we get -0.03 mag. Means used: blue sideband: 8.59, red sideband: 8.37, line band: 8.69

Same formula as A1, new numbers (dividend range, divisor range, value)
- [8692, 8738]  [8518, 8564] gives 1.02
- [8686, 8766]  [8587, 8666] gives 0.98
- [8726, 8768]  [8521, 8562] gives 1.02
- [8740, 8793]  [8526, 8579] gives 1.02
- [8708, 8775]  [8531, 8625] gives 1.01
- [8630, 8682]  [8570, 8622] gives 1.01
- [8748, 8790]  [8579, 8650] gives 1.00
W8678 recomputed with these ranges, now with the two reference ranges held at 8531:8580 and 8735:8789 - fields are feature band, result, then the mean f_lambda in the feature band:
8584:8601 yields 0.07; 8.47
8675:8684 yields -0.19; 8.59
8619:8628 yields -0.63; 9.06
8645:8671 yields 0.09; 8.41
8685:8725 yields 0.01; 8.38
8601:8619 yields -0.07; 8.52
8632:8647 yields -0.59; 8.79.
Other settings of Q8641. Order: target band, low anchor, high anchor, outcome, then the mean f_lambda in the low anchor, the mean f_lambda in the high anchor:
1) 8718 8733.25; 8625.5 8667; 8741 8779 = 0.02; 8.68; 8.31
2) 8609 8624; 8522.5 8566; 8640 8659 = -0.03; 8.5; 8.62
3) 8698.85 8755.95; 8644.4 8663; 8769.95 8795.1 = 0.03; 8.66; 8.36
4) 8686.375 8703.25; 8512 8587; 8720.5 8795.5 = -0.01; 8.56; 8.31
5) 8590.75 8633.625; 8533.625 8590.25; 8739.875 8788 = -0.01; 8.59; 8.34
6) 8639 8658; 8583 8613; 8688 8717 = -0.02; 8.44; 8.43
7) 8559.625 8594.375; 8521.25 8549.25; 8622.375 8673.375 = -0.02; 8.42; 8.6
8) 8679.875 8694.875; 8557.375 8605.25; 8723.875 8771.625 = -0.02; 8.53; 8.31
